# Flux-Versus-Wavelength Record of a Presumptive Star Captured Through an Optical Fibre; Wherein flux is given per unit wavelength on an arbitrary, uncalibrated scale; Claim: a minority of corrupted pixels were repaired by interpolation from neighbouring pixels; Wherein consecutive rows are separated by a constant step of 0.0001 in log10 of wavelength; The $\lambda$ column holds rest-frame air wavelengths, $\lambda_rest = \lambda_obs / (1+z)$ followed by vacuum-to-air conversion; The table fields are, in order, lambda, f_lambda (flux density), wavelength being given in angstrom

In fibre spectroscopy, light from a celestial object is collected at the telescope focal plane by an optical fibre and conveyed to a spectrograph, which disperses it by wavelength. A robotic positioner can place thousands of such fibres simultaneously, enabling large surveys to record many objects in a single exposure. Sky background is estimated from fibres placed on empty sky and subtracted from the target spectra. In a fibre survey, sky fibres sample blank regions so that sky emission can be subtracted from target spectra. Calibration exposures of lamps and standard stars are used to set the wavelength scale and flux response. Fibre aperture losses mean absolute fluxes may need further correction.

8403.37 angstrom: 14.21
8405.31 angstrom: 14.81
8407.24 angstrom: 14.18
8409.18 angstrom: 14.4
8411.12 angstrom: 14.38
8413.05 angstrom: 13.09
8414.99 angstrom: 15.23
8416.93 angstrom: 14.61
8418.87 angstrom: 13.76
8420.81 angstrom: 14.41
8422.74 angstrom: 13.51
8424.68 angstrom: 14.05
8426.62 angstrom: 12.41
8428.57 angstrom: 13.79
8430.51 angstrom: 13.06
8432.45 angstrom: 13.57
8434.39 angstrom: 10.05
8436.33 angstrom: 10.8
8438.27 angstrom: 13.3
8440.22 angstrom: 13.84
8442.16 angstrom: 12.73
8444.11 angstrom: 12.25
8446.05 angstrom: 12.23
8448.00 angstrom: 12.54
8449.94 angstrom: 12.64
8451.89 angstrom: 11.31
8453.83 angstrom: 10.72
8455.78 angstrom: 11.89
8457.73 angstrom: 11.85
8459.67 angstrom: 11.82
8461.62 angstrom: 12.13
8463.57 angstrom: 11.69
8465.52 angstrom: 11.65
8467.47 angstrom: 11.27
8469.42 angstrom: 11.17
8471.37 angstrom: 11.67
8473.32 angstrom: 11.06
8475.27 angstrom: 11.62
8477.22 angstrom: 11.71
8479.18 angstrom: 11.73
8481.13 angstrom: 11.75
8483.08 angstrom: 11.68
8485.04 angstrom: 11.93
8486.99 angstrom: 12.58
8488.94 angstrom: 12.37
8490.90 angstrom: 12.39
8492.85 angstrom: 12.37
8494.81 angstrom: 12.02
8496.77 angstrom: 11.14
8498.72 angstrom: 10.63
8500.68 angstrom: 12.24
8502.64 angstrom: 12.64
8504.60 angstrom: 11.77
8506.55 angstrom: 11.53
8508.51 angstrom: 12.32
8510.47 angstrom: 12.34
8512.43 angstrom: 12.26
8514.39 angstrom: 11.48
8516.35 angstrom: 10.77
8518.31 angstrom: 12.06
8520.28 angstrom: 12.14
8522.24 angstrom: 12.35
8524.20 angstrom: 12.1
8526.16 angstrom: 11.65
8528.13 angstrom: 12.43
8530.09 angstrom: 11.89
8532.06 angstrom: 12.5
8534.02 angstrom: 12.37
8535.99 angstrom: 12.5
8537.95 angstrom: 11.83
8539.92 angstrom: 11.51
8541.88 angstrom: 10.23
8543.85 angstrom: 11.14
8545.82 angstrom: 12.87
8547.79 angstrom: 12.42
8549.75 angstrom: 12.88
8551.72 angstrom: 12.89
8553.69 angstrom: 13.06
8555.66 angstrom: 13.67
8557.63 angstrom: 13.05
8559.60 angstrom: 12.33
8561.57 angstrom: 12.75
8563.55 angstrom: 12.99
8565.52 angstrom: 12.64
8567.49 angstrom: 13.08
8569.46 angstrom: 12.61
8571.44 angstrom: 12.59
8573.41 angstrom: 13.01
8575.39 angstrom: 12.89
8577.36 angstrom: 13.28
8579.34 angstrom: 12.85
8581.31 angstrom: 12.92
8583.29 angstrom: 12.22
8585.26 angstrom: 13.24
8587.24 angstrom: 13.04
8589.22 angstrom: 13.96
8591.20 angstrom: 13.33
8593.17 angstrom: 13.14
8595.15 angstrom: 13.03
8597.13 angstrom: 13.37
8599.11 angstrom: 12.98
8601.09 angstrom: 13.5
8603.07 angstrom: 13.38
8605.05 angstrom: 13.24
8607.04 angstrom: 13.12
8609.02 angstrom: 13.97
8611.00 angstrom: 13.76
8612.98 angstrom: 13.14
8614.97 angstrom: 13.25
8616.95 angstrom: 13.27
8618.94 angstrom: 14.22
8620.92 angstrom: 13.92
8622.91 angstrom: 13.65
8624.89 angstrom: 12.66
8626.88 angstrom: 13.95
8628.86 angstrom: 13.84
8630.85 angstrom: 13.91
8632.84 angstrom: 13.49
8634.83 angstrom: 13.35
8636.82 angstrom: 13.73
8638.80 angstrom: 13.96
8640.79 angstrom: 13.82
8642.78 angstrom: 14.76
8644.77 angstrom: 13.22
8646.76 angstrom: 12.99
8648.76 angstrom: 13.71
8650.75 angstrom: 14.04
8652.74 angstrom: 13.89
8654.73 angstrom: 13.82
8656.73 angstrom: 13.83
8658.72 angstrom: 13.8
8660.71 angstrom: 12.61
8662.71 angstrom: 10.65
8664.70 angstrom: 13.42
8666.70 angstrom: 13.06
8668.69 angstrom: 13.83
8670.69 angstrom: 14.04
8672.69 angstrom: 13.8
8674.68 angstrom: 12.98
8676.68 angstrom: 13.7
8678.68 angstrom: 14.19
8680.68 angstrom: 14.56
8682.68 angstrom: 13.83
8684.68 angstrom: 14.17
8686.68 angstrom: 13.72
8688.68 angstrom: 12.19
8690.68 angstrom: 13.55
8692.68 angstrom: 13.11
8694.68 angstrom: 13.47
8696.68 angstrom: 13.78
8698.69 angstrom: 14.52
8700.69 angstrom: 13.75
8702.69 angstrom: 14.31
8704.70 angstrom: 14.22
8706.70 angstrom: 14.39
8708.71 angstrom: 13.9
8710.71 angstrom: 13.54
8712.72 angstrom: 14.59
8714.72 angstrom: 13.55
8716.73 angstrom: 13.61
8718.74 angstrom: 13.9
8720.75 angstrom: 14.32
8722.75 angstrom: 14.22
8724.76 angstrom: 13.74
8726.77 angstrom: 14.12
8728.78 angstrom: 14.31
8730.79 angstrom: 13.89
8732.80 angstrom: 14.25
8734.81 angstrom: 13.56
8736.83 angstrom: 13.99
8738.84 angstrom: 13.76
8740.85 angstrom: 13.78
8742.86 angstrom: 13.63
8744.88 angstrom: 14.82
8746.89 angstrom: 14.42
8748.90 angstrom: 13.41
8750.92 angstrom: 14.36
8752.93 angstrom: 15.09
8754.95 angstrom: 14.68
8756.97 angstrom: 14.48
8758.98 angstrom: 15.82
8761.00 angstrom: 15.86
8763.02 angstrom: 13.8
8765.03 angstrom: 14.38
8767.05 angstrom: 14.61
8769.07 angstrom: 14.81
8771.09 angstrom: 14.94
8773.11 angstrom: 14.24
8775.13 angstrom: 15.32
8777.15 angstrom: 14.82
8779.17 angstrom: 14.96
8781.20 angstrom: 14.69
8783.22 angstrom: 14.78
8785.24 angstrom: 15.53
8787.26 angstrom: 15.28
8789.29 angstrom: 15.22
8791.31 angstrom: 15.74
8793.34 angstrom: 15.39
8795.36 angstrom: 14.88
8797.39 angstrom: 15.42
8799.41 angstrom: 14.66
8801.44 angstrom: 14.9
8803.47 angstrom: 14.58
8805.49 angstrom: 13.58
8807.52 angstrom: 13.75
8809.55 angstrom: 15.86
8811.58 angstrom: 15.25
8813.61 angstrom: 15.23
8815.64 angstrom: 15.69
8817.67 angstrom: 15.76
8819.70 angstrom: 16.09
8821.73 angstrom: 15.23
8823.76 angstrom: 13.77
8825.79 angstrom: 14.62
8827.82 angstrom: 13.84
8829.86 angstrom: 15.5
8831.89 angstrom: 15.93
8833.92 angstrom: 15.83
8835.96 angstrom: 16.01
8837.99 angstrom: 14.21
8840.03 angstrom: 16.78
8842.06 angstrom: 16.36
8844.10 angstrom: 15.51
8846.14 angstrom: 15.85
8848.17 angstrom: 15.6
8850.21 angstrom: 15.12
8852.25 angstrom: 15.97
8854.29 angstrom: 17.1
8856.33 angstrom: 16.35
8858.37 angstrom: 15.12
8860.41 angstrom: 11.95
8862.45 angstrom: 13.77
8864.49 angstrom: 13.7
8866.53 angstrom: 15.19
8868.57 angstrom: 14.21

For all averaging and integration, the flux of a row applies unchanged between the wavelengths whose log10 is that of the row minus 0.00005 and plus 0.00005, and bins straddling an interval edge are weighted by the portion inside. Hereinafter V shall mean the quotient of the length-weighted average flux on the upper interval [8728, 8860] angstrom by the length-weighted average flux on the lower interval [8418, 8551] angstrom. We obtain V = 1.2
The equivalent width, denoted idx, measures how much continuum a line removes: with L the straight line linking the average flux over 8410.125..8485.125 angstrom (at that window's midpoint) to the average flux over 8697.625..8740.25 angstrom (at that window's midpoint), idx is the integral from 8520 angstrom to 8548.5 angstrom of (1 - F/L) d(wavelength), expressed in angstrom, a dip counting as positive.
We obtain 2.10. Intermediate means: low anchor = 12.4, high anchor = 14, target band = 12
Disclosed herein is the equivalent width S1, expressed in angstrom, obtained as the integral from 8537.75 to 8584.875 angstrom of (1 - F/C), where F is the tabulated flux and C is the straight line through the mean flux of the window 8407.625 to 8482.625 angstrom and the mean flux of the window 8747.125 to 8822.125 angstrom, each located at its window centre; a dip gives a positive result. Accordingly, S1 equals 2.68 angstrom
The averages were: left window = 12.5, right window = 14.9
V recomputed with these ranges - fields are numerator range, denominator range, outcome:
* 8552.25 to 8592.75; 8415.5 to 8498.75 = 1.06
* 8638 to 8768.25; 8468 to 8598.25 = 1.13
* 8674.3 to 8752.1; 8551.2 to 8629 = 1.05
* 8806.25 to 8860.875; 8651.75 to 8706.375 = 1.13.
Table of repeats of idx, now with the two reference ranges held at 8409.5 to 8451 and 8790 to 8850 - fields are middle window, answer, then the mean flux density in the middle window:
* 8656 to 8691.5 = 2.5 angstrom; 13.4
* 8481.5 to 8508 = 3.1 angstrom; 11.9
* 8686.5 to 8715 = 1.6 angstrom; 13.8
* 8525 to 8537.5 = 1.4 angstrom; 12.2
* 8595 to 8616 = 1.1 angstrom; 13.4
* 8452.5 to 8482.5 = 4.0 angstrom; 11.6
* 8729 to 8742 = 0.8 angstrom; 13.9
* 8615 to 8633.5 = 0.7 angstrom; 13.6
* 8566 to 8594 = 1.9 angstrom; 13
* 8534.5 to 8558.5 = 2.5 angstrom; 12.3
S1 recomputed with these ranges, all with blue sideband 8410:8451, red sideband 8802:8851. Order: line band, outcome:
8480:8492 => 1.2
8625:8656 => 1.1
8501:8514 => 1.4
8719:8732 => 0.5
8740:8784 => 0.8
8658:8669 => 1.2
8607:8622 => 0.5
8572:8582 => 0.7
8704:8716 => 0.5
